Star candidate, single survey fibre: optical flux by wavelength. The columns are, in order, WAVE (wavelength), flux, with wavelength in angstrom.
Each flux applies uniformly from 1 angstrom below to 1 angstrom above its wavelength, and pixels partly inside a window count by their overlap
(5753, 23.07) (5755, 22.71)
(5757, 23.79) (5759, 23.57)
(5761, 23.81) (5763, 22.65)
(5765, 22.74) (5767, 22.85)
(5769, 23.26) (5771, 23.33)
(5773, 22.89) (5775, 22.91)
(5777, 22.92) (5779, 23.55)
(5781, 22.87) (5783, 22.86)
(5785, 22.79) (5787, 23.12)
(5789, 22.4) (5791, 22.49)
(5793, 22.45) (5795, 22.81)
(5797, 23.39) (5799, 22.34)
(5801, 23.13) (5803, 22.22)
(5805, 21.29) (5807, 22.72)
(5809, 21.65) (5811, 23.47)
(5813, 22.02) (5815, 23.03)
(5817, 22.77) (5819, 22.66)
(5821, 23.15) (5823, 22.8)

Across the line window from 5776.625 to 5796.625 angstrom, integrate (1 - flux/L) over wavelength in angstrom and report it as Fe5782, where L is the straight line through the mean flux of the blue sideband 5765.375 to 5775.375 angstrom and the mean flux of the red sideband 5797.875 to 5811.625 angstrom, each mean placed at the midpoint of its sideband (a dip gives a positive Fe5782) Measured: -0.1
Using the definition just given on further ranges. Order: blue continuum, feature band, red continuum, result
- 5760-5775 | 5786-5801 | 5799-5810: -0.2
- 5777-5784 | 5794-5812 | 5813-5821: 0.3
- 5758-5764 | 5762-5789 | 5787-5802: 0.1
